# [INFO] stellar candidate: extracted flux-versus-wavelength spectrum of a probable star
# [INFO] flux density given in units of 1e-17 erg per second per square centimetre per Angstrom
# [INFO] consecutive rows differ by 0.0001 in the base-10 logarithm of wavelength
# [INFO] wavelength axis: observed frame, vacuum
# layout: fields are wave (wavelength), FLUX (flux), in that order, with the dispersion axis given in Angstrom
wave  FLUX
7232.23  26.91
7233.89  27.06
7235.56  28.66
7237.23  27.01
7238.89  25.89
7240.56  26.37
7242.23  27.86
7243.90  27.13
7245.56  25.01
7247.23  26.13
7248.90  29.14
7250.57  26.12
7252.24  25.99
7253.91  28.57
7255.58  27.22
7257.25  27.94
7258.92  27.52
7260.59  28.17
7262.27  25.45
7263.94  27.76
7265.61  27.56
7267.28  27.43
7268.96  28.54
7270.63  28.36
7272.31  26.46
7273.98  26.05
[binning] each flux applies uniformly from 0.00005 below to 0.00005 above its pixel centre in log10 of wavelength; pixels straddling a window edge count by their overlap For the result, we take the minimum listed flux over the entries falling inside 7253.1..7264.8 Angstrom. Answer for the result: 25.45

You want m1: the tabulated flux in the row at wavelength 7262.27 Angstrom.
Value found 25.45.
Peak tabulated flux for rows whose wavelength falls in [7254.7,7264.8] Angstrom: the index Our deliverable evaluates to 28.17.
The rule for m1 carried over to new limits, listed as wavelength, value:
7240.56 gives 26.37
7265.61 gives 27.56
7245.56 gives 25.01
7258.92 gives 27.52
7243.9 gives 27.13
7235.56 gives 28.66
